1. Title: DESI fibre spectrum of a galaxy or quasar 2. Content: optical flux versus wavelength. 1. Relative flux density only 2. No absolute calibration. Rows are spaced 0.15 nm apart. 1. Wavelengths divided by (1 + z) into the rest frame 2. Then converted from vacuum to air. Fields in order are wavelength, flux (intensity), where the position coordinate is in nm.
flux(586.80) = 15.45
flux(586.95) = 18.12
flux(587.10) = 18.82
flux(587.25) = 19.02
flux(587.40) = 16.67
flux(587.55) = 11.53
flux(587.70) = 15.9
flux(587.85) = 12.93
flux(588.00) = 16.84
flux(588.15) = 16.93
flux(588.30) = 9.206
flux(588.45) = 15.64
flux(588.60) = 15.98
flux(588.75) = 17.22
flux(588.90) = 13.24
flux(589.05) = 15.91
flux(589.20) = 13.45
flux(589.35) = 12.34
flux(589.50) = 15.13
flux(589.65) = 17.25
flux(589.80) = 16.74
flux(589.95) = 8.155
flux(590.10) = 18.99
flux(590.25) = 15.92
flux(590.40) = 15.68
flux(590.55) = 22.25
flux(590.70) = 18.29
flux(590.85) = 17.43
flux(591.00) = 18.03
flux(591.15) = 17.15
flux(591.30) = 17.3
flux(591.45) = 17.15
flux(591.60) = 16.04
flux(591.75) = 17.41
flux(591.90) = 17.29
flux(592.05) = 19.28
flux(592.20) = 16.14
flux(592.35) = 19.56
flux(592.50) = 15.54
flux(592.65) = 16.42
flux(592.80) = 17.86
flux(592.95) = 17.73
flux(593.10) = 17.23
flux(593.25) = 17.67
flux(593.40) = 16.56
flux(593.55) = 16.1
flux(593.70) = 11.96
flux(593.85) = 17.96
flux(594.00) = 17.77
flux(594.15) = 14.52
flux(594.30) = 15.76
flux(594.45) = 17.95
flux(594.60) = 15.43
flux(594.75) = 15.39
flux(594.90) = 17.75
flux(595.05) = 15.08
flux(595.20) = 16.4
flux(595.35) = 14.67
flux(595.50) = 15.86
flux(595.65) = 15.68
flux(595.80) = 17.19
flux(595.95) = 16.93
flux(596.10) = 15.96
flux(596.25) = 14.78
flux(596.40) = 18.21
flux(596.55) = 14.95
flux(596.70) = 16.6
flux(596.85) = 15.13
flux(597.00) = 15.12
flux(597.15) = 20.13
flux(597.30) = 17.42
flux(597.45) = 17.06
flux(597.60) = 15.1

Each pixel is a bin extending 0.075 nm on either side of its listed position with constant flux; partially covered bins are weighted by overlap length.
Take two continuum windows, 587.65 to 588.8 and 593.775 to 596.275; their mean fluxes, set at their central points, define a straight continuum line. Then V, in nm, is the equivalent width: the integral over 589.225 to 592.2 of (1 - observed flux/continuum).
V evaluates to -0.23 nm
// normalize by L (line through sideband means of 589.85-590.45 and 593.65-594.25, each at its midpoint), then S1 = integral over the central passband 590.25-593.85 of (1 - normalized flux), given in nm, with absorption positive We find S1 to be -0.47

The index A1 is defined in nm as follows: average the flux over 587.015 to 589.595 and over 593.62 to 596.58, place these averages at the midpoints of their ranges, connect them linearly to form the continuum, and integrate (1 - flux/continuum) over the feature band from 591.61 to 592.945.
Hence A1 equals -0.15 nm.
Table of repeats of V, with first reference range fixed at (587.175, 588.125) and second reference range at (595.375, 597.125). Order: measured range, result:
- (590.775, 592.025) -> -0.12 nm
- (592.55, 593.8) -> -0.04 nm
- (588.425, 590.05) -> 0.10 nm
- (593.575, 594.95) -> 0.00 nm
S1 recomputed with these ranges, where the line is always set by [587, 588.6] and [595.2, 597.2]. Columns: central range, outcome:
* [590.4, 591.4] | -0.157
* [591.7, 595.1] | -0.166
